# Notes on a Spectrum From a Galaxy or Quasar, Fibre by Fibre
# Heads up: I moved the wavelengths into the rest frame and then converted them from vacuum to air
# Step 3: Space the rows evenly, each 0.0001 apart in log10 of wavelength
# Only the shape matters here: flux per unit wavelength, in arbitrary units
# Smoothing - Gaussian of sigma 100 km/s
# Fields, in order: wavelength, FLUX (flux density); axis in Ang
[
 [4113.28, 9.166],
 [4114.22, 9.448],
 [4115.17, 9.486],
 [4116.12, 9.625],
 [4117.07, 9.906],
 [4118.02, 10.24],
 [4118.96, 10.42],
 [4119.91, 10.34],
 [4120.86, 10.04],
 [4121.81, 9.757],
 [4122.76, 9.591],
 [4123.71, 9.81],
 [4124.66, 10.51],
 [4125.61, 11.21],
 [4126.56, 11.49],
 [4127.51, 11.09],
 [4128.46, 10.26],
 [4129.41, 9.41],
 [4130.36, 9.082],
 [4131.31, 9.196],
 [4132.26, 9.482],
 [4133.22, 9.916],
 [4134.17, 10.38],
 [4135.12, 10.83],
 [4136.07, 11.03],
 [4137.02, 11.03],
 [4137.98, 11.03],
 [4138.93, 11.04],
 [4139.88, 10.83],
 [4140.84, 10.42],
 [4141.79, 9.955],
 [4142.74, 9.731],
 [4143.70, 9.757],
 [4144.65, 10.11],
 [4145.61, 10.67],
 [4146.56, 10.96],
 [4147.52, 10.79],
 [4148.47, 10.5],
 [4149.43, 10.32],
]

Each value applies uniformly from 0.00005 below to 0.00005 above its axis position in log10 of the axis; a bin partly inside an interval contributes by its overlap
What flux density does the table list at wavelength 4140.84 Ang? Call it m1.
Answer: 10.42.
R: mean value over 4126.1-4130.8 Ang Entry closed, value 10.3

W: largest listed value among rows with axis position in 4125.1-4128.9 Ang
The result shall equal 11.49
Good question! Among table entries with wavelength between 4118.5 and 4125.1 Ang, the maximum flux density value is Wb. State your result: 10.51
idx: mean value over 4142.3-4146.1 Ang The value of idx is 10.1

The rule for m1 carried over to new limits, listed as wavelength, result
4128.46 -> 10.26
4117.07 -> 9.906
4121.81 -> 9.757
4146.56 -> 10.96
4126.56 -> 11.49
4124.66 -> 10.51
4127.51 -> 11.09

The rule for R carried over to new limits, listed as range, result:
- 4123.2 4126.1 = 10.5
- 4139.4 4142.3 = 10.4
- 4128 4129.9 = 9.83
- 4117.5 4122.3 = 10.2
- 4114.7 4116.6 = 9.53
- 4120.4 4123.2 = 9.79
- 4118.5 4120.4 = 10.4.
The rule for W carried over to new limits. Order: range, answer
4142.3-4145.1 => 10.11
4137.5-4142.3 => 11.04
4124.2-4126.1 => 11.21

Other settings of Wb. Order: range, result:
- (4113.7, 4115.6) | 9.486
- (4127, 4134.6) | 11.09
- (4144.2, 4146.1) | 10.67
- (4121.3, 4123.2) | 9.757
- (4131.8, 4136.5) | 11.03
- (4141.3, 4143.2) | 9.955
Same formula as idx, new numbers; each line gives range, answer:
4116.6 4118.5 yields 10.1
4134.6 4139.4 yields 11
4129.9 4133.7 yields 9.41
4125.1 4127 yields 11.3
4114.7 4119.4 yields 9.94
